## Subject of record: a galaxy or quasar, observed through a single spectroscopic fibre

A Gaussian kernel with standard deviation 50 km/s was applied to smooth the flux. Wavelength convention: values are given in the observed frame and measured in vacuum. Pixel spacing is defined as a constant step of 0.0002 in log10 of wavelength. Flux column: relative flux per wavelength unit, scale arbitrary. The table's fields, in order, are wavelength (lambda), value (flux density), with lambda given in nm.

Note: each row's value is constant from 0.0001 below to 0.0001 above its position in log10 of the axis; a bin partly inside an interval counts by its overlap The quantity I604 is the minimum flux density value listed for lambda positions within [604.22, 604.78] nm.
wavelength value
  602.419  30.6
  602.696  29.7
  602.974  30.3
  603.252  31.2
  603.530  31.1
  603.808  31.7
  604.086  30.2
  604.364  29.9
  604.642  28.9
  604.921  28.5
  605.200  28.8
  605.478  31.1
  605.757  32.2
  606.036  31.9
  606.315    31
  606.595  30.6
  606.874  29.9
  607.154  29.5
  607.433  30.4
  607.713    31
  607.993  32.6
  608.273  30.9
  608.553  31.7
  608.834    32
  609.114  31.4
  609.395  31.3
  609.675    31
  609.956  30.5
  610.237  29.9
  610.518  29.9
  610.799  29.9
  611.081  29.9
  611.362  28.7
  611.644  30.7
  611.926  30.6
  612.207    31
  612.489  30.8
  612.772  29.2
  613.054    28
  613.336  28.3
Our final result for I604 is 28.9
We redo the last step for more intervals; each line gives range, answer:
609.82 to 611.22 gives 29.9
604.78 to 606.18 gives 28.5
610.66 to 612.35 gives 28.7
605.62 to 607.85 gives 29.5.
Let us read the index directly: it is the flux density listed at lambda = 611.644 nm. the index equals 30.7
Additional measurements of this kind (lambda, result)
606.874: 29.9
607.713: 31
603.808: 31.7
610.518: 29.9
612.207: 31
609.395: 31.3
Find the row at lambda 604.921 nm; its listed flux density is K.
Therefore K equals 28.5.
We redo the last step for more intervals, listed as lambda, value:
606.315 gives 31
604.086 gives 30.2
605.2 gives 28.8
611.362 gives 28.7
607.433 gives 30.4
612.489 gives 30.8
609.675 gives 31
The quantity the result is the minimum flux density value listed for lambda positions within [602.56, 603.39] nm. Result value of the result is 29.7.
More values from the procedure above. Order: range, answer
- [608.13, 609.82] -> 30.9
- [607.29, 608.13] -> 30.4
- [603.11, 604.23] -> 30.2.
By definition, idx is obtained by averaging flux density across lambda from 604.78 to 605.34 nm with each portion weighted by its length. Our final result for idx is 28.7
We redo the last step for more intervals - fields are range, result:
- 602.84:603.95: 31.1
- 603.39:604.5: 30.7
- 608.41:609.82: 31.5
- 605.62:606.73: 31.4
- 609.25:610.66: 30.5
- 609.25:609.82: 31.2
